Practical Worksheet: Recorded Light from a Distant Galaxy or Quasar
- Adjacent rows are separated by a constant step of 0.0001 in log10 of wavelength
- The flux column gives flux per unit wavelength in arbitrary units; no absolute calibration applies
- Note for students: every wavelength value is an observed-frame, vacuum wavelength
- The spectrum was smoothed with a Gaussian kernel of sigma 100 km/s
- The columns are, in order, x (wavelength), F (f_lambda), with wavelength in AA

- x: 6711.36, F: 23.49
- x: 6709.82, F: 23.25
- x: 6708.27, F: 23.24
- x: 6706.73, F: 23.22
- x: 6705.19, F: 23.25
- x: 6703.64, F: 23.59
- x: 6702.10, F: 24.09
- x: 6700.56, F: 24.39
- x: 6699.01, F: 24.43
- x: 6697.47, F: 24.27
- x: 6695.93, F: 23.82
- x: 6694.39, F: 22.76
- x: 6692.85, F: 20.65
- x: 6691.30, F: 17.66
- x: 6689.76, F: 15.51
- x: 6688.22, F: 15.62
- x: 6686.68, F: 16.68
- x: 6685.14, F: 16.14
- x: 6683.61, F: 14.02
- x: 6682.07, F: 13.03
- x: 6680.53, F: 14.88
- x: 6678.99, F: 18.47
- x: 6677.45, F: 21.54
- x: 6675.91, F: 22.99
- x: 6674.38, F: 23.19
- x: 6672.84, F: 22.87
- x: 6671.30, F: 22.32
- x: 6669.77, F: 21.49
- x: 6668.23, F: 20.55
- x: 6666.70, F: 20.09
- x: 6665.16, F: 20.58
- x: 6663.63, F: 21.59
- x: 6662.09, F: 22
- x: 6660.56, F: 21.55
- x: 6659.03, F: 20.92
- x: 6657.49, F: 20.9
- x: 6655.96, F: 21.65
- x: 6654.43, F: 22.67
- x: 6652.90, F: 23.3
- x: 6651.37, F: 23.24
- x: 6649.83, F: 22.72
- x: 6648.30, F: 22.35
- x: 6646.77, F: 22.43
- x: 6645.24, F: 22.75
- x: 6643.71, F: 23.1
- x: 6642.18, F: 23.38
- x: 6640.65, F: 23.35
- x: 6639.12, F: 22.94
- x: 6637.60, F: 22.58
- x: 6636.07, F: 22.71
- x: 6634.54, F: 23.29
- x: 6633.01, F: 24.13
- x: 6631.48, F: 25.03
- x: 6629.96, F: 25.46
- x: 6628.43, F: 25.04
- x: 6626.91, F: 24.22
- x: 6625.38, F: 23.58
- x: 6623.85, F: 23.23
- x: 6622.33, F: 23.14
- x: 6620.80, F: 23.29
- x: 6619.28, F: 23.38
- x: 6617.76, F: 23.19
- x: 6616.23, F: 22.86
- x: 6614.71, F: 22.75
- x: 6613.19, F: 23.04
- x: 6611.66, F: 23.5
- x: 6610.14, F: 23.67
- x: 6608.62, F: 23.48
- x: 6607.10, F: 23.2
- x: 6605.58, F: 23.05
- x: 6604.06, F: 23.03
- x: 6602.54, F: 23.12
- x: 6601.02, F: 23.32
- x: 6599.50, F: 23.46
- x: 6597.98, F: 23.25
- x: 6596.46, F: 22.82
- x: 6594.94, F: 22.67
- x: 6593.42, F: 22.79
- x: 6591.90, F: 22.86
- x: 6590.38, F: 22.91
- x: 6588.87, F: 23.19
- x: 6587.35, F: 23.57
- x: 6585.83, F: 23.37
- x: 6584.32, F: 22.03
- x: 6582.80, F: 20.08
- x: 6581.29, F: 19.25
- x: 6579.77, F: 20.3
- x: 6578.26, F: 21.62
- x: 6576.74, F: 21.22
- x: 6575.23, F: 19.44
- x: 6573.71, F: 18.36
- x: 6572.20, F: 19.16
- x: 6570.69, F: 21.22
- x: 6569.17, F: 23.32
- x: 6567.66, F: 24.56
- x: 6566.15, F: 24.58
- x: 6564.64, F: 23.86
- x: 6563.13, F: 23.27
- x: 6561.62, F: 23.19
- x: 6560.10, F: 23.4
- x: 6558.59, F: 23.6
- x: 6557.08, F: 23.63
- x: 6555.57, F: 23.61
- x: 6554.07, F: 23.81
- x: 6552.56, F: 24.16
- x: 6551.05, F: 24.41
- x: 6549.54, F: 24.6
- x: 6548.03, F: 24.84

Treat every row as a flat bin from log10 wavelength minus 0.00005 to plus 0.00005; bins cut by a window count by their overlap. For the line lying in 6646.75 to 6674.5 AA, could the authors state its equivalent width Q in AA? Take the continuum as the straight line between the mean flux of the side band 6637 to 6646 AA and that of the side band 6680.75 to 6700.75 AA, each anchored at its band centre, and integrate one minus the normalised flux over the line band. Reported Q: -0.59 AA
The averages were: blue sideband 23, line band 21.9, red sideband 18.9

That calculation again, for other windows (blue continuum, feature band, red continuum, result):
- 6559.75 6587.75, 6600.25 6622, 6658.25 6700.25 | -2.1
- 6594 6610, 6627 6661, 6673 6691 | -4.6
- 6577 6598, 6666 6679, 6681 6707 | -0.8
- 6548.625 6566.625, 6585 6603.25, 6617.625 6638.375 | 0.5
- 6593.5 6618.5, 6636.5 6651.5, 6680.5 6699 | -1.4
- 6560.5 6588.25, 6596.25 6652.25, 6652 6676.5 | -3.9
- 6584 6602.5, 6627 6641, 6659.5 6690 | -1.8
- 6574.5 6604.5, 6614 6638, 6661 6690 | -3.1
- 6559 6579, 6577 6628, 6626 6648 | 0.0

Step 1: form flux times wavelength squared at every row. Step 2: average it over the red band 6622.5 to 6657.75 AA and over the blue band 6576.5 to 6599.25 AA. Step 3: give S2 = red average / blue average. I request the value 1.1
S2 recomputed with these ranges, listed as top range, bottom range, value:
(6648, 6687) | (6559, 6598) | 0.95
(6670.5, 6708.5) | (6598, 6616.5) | 0.90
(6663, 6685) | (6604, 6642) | 0.85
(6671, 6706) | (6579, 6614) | 0.92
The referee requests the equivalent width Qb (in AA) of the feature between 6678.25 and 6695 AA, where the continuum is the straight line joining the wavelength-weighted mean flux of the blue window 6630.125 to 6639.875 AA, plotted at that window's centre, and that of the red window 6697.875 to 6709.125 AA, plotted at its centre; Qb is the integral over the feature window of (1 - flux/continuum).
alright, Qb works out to 4.9 AA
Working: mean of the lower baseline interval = 23.6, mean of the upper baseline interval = 23.8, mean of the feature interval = 16.8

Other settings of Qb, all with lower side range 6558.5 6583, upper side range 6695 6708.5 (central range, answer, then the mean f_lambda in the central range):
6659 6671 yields 1.09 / 21.2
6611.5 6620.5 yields -0.25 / 23.1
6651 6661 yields 0.48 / 22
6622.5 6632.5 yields -0.74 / 24.3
